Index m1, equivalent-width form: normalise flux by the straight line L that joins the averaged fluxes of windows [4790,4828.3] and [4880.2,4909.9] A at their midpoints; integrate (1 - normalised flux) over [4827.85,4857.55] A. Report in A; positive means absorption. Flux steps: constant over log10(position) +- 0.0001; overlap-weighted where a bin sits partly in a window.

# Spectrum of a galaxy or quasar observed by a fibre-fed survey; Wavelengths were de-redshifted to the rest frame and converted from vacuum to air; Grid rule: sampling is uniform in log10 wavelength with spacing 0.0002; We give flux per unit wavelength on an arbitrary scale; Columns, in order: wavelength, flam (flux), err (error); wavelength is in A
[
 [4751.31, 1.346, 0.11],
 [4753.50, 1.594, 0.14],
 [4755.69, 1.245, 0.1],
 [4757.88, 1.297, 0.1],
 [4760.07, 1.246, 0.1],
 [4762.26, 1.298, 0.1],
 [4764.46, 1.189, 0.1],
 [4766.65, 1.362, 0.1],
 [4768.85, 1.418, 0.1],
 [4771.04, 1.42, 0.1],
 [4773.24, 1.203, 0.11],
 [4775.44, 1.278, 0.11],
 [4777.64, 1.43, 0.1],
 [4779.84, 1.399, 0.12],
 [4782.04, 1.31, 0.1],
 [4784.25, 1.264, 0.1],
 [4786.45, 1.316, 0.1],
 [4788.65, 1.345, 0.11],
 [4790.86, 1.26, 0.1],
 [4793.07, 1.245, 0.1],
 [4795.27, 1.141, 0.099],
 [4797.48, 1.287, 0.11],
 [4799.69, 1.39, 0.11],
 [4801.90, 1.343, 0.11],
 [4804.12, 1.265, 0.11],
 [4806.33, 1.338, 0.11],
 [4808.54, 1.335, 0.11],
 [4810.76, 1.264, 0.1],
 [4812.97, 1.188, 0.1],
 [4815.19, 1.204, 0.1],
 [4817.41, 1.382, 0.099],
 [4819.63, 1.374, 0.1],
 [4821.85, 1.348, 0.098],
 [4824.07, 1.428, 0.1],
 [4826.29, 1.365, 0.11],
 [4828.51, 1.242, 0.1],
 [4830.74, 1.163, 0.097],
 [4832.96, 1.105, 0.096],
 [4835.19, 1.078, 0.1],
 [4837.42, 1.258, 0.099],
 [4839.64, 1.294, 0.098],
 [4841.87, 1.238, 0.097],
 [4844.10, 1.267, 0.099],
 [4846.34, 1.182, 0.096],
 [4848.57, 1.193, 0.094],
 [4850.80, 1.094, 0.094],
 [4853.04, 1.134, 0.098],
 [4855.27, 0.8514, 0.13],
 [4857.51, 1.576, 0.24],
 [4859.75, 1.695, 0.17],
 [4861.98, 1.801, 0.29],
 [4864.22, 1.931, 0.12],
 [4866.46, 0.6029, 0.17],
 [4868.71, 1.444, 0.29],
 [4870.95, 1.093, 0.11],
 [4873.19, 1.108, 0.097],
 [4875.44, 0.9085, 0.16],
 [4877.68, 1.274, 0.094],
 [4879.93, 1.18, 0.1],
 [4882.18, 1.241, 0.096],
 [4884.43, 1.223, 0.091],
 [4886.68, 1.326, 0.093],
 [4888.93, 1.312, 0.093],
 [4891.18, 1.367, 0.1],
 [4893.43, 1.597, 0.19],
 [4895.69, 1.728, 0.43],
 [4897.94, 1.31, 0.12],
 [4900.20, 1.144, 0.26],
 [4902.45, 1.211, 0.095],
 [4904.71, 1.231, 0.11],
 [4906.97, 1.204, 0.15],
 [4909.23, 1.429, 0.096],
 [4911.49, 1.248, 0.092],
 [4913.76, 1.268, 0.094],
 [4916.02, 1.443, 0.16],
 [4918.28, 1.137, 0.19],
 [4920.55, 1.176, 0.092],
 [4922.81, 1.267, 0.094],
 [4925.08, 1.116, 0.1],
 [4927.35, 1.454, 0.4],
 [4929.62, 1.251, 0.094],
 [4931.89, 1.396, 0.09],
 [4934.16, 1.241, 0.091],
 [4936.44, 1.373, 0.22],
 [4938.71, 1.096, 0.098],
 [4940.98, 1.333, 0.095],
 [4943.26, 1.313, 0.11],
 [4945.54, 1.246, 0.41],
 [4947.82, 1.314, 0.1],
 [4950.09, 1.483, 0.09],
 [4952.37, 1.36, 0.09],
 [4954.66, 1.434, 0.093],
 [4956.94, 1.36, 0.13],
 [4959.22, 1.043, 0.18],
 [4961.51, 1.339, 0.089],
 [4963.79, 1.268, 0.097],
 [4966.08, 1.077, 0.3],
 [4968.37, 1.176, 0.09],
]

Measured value 3.1 A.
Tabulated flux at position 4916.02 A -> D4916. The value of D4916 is 1.443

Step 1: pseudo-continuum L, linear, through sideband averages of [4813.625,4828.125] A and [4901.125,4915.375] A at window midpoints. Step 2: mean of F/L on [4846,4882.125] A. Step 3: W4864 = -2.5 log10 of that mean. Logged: 0.04 mag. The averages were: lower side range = 1.34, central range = 1.26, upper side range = 1.27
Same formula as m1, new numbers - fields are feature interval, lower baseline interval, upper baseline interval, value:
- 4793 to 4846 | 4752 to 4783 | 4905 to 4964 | 2.0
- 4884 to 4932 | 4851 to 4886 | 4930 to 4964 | -0.9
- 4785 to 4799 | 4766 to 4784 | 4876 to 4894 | 0.7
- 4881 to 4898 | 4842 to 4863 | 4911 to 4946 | -1.4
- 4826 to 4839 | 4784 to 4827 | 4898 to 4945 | 1.0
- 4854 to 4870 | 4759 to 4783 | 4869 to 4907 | -1.6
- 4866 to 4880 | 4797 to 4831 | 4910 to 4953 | 2.1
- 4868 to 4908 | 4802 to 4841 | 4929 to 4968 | 0.3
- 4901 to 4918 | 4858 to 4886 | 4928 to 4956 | 0.4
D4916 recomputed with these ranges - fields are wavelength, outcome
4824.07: 1.428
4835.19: 1.078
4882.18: 1.241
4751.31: 1.346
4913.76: 1.268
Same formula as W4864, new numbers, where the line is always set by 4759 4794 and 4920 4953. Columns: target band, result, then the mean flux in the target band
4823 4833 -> 0.02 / 1.28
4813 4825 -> -0.02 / 1.33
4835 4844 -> 0.06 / 1.24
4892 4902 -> -0.10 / 1.43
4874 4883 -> 0.14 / 1.15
